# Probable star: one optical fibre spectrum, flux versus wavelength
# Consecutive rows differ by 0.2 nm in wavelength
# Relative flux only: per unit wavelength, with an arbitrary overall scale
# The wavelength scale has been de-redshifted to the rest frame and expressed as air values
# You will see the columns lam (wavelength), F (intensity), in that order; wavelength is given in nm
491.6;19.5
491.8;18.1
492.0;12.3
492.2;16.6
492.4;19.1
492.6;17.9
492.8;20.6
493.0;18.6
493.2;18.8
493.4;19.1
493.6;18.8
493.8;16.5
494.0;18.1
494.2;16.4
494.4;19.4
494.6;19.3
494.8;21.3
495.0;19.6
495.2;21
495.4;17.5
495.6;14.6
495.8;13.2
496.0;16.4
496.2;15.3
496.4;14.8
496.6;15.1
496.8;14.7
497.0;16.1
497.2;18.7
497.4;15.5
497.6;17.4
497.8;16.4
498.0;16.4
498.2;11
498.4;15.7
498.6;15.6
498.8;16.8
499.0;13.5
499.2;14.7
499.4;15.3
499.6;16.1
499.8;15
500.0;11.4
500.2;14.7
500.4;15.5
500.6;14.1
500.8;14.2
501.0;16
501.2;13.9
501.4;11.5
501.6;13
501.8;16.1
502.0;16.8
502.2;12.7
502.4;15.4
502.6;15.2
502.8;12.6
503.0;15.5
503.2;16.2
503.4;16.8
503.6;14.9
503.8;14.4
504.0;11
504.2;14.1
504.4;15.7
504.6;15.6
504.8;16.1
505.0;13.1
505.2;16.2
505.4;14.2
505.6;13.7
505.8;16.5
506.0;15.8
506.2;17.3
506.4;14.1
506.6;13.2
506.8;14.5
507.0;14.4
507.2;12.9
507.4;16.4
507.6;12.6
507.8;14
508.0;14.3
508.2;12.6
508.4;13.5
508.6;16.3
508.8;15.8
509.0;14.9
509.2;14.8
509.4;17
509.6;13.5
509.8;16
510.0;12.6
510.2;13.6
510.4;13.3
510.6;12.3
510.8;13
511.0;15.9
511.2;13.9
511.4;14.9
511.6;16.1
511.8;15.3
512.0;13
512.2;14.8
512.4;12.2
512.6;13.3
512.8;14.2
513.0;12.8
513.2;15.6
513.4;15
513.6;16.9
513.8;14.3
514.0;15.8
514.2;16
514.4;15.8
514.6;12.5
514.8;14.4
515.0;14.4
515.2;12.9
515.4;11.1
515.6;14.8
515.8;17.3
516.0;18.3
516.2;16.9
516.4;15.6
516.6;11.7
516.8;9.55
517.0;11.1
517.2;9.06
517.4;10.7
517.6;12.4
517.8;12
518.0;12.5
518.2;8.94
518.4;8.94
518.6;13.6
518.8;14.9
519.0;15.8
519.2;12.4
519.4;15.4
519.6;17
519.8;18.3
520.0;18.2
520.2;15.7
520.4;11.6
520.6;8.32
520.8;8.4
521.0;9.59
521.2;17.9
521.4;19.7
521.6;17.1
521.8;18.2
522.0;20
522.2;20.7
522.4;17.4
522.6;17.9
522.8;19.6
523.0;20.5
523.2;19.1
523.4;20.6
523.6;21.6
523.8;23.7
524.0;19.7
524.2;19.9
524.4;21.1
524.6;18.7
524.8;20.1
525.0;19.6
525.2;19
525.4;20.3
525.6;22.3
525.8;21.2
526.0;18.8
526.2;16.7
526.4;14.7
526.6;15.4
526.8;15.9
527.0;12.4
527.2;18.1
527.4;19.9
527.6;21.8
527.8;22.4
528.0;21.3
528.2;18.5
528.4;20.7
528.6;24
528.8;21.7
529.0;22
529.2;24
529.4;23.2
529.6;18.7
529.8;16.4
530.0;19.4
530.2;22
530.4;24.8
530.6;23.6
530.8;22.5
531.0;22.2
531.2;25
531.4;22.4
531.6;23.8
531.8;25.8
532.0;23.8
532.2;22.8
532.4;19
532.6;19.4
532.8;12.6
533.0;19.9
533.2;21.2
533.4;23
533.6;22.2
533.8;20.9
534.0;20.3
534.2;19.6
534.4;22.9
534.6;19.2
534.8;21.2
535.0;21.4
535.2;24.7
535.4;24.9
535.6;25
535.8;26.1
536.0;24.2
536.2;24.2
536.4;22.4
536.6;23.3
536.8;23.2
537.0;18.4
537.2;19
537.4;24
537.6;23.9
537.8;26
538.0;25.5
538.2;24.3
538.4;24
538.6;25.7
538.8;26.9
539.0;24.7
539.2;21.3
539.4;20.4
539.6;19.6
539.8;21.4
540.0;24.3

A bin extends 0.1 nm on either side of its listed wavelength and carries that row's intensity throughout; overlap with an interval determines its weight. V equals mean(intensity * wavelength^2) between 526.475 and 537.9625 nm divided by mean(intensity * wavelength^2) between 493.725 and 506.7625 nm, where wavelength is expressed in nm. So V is 1.58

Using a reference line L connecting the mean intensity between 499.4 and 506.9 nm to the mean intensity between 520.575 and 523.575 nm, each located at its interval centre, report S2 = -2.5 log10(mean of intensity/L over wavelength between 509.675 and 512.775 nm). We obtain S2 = 0.13 mag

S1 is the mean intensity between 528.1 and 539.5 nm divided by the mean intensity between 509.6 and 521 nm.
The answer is 1.63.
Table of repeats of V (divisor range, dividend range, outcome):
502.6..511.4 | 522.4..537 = 1.57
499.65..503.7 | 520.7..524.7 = 1.38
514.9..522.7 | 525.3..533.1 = 1.49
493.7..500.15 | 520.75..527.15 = 1.27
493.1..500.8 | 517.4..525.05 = 1.11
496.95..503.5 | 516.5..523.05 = 1.03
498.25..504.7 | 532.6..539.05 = 1.76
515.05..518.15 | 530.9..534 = 1.76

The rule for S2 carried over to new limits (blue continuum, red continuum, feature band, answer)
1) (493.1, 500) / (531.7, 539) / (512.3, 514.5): 0.286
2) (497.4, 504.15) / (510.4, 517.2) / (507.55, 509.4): -0.007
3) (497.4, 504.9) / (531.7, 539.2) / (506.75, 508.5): 0.171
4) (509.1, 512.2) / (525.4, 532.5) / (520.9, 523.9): -0.023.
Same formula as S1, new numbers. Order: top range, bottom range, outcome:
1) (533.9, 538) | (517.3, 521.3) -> 1.73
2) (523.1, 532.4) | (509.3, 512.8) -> 1.46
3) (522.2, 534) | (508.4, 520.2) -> 1.45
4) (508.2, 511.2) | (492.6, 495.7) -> 0.77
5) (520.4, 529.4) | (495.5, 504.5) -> 1.27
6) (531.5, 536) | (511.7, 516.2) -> 1.49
